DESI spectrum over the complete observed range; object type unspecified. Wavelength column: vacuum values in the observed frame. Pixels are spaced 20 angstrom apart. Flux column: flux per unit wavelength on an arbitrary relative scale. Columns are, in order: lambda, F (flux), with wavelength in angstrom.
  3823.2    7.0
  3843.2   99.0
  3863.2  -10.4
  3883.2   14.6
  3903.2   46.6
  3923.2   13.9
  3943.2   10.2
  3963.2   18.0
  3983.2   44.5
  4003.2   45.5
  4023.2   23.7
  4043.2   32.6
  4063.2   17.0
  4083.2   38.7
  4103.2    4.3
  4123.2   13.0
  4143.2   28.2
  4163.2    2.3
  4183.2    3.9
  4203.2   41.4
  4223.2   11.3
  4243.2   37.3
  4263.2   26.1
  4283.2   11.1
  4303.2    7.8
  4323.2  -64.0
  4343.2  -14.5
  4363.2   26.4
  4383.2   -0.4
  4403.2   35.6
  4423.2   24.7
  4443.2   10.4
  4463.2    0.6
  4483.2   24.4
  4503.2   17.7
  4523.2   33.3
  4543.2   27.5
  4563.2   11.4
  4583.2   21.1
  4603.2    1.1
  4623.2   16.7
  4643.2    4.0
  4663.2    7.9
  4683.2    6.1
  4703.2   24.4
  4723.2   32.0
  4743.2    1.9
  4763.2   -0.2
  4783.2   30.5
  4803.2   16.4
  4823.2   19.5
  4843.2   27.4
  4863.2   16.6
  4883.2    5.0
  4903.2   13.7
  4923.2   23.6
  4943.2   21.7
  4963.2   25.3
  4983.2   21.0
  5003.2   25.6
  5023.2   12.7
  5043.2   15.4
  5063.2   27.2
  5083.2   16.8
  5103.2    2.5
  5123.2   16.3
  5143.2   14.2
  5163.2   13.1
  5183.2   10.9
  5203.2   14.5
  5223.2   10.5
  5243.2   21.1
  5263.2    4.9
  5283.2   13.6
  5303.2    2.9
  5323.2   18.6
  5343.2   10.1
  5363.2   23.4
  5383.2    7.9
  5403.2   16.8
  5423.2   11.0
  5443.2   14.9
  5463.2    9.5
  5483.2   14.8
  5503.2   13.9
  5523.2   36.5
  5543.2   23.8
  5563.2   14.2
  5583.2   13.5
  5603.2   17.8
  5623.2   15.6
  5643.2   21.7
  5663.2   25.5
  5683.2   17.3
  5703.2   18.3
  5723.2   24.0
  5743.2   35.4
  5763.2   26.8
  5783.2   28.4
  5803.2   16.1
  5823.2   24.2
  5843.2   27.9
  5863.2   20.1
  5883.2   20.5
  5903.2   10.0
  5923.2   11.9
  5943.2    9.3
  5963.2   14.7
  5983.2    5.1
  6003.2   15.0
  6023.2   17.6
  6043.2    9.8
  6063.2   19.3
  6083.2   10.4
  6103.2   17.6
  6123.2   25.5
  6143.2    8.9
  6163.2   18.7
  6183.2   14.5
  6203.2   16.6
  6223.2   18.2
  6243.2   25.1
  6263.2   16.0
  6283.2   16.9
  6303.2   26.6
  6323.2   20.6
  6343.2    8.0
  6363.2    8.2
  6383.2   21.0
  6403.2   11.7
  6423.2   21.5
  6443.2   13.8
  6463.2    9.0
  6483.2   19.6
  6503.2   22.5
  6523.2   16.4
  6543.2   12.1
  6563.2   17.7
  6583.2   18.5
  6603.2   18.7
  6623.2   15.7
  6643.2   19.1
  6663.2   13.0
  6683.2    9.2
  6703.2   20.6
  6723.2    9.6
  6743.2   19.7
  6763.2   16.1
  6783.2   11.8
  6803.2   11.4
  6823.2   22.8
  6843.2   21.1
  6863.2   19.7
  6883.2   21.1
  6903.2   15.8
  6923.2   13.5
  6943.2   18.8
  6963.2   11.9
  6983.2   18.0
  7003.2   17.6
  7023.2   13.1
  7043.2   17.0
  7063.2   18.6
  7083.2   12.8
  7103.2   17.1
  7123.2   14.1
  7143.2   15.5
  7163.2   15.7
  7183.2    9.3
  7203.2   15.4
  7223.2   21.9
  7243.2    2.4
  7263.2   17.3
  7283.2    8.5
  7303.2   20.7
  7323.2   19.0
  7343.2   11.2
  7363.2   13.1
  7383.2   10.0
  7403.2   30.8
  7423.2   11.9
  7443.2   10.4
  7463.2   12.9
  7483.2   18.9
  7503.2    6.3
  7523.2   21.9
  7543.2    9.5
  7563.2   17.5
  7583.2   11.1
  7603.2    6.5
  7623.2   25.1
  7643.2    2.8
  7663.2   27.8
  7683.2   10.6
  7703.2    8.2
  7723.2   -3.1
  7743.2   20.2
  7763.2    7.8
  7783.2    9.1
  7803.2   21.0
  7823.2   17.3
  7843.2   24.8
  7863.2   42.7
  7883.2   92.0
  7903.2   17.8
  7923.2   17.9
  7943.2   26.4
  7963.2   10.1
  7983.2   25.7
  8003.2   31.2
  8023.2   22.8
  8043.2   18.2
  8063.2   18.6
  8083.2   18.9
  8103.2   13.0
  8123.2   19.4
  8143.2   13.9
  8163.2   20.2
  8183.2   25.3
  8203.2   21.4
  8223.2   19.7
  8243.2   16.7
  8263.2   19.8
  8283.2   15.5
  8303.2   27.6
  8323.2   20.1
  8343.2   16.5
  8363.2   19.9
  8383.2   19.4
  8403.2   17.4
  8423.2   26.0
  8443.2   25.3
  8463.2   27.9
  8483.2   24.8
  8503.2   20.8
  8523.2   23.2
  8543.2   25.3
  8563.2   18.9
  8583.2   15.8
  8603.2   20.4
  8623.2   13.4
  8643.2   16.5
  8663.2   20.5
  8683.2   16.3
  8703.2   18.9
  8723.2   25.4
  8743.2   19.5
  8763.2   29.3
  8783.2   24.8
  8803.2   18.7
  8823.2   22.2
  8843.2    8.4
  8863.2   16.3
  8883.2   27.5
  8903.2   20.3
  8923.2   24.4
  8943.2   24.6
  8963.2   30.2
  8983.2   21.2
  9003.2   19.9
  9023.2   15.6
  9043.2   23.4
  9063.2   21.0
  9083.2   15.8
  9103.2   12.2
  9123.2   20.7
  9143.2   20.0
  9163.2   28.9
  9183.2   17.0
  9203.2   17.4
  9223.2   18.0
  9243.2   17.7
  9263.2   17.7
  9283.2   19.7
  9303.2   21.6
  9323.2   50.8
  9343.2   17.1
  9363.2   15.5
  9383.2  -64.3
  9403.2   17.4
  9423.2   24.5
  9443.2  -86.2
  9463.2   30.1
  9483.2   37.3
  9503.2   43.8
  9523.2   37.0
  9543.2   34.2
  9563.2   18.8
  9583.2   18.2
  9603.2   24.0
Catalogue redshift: 1.112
